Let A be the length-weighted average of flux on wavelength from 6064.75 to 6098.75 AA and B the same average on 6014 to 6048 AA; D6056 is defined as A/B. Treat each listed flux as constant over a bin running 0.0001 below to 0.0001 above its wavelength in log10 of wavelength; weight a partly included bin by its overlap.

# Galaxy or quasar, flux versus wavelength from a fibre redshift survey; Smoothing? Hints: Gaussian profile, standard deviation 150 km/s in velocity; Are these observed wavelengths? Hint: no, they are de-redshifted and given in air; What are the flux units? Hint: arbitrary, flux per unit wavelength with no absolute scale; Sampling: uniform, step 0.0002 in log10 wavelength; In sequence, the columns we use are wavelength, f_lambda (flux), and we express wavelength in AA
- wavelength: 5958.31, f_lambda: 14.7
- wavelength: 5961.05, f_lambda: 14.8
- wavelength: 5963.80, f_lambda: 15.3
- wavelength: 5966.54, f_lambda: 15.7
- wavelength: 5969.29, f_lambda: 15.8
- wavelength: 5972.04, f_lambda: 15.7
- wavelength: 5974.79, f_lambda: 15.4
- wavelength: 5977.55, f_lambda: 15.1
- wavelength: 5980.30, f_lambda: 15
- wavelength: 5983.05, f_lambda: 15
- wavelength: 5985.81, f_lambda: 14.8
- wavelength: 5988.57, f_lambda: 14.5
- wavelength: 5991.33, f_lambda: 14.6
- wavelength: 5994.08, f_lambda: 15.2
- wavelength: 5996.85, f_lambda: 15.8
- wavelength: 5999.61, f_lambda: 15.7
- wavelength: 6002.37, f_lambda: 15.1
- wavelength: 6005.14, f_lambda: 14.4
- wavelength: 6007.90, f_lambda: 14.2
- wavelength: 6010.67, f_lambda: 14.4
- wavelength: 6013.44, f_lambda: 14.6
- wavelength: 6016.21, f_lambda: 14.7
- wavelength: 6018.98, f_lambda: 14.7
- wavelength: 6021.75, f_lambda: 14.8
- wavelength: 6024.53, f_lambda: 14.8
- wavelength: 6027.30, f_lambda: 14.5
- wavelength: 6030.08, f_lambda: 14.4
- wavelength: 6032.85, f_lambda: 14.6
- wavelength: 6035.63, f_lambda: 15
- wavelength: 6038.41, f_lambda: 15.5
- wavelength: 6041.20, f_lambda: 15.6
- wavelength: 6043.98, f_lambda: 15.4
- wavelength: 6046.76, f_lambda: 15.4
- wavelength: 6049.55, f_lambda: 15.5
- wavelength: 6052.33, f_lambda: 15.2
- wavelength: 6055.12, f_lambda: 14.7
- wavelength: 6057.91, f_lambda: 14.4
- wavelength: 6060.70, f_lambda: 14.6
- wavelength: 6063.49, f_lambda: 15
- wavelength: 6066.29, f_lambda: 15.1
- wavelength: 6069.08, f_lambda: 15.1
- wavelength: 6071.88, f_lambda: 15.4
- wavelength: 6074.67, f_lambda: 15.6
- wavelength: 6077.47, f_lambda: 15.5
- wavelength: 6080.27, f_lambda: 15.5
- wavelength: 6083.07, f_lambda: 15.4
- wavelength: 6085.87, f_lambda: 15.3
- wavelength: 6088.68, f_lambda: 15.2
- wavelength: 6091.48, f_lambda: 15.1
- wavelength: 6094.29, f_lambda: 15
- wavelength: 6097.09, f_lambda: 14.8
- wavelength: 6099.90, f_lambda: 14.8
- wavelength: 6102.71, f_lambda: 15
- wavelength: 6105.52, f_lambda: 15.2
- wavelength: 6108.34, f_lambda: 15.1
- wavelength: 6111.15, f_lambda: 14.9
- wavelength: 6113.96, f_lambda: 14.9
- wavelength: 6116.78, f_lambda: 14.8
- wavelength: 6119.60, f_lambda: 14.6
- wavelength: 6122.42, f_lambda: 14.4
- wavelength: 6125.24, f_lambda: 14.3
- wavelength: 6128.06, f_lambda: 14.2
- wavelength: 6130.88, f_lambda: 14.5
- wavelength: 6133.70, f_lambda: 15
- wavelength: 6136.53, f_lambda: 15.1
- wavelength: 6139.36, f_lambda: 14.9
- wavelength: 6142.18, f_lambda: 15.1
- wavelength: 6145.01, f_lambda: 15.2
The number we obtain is 1.02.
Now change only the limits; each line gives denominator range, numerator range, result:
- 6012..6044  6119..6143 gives 0.99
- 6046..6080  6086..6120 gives 0.99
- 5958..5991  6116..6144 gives 0.97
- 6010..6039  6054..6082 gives 1.03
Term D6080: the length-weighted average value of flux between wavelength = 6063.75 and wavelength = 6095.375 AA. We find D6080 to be 15.3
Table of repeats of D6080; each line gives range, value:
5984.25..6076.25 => 14.9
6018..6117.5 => 15.1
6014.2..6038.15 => 14.7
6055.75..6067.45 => 14.8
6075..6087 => 15.4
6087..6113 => 15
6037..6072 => 15.1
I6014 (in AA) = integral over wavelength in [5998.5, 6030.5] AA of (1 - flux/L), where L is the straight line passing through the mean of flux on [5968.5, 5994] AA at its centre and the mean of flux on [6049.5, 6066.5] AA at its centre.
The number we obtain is 0.6 AA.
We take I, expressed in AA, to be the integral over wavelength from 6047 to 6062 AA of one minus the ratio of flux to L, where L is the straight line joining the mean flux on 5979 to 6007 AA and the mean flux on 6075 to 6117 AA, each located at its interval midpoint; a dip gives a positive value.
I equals 0.15 AA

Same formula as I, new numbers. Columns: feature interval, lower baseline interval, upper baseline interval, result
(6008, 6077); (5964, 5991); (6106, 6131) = -0.01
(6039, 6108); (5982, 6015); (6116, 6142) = -1.95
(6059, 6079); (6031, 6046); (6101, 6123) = -0.14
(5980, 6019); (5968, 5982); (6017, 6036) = 0.52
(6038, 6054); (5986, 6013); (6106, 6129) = -0.68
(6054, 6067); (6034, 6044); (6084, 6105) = 0.41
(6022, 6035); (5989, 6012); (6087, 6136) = 0.23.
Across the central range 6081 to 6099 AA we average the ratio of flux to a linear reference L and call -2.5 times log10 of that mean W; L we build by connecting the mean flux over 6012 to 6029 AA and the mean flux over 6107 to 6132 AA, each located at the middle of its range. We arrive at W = -0.04 mag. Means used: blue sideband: 14.7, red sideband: 14.6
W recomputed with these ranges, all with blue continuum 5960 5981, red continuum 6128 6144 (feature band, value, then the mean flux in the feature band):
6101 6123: 0.00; 14.9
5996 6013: 0.03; 14.9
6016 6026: 0.03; 14.8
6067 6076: -0.02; 15.4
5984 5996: 0.04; 14.8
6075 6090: -0.03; 15.4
